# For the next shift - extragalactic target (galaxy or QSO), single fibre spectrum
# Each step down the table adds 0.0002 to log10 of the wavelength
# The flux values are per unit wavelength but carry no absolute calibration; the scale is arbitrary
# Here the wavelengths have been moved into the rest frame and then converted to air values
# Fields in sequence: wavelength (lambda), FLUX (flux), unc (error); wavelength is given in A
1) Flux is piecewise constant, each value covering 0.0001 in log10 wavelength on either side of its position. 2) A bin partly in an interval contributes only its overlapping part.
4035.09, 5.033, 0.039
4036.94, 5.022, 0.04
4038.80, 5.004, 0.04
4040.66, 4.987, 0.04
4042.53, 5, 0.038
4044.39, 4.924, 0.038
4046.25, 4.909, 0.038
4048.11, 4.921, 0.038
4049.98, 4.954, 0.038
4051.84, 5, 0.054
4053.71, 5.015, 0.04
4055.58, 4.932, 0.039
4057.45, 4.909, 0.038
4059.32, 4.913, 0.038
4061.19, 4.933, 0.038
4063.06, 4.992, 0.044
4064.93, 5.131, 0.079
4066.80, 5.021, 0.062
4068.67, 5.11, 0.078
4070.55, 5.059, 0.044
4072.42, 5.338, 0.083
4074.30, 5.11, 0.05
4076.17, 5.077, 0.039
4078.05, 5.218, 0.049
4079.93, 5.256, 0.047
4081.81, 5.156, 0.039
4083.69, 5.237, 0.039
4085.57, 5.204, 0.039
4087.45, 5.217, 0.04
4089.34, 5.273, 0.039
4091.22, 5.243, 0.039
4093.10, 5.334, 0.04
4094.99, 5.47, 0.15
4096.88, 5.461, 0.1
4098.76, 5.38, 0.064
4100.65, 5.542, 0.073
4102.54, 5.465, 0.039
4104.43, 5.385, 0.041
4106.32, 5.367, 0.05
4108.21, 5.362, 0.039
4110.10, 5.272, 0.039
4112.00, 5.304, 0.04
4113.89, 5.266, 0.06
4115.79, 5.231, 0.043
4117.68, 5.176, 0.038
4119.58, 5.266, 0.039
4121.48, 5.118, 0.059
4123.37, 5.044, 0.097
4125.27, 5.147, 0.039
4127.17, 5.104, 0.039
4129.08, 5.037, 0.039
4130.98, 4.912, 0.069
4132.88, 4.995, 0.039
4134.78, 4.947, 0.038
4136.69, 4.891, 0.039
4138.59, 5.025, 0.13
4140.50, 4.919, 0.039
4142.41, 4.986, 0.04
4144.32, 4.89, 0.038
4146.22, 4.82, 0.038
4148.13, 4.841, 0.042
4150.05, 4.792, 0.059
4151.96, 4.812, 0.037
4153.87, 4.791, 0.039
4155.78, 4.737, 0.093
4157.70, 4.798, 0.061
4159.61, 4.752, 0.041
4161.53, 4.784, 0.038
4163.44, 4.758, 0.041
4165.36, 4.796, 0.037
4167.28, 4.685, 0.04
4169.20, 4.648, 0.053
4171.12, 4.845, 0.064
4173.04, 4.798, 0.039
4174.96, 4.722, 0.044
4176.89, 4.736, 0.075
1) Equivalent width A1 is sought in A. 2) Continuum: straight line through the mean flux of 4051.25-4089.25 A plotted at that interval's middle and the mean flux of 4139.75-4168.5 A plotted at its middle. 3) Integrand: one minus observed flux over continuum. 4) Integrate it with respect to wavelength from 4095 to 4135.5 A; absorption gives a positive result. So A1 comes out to -2.4 A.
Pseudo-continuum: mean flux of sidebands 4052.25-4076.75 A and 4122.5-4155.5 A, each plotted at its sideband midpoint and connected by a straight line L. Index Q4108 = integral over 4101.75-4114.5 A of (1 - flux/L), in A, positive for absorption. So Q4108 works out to -0.94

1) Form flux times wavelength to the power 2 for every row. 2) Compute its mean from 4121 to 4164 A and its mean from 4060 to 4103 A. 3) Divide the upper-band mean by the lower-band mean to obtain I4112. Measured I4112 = 0.97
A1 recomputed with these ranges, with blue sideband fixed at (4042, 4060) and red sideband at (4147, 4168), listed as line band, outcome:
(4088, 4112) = -2.5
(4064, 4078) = -0.6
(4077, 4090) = -0.9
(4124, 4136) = -0.5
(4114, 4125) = -0.8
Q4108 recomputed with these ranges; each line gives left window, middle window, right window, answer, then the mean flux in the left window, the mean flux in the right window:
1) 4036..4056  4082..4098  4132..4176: -1.3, 4.97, 4.83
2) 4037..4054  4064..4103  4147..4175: -2.8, 4.97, 4.77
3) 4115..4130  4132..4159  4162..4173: 0.4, 5.14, 4.75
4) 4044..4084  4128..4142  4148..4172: -0.3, 5.05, 4.77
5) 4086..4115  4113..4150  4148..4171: 0.1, 5.35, 4.77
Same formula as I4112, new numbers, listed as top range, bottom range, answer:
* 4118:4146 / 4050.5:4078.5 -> 1.03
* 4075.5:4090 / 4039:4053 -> 1.07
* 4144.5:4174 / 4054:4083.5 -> 0.98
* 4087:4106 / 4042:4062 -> 1.11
